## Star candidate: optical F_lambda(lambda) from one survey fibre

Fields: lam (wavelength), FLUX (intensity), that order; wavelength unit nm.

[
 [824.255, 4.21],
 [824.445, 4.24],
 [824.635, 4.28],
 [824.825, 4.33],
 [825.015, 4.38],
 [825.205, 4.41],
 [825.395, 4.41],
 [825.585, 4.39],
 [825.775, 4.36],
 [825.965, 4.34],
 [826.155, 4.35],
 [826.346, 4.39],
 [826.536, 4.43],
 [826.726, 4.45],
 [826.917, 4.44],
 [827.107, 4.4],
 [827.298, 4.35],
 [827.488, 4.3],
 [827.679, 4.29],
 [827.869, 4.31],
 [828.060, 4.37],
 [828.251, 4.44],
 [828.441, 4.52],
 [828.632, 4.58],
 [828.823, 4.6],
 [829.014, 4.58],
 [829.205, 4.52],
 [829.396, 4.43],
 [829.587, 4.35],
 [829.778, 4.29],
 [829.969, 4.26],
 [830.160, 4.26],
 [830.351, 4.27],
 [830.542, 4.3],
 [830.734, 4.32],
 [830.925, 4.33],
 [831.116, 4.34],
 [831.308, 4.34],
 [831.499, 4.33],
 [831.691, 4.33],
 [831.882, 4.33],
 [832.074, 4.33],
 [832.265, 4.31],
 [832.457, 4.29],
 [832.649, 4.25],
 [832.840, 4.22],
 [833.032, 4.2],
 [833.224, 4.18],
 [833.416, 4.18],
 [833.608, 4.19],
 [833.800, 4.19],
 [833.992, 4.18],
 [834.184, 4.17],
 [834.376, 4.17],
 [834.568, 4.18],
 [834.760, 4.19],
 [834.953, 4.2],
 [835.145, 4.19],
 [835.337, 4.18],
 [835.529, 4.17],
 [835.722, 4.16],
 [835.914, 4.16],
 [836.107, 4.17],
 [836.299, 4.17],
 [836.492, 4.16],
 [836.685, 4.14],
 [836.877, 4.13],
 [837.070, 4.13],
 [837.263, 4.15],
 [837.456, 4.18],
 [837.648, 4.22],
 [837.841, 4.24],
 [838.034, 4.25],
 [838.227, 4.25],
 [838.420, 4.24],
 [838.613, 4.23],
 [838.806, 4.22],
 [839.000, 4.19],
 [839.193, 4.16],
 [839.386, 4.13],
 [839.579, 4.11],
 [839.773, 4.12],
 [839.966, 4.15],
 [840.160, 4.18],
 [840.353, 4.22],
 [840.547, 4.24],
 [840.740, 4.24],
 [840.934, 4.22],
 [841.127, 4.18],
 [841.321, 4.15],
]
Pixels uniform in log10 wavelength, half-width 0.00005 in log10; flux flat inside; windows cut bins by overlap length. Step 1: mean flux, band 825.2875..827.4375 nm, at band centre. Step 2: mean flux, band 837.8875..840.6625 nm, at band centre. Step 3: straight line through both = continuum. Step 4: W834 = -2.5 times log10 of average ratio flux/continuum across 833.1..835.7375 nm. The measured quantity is 0.02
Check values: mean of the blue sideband 4.39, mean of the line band 4.18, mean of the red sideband 4.19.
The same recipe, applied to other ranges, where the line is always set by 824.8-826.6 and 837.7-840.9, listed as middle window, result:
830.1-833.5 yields 0.00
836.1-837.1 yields 0.02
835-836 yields 0.02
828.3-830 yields -0.03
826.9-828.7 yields -0.01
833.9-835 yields 0.02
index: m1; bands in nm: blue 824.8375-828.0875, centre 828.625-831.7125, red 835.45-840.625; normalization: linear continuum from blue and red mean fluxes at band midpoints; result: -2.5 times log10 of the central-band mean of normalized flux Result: -0.02 mag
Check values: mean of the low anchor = 4.37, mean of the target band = 4.37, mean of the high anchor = 4.18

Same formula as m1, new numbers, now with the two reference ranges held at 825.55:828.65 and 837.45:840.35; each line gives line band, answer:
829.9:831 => 0.01 mag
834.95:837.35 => 0.02 mag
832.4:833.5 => 0.02 mag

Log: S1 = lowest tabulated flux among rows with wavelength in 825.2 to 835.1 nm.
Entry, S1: 4.17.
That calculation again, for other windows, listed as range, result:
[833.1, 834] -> 4.18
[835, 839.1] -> 4.13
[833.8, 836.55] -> 4.16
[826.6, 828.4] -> 4.29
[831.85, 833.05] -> 4.2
